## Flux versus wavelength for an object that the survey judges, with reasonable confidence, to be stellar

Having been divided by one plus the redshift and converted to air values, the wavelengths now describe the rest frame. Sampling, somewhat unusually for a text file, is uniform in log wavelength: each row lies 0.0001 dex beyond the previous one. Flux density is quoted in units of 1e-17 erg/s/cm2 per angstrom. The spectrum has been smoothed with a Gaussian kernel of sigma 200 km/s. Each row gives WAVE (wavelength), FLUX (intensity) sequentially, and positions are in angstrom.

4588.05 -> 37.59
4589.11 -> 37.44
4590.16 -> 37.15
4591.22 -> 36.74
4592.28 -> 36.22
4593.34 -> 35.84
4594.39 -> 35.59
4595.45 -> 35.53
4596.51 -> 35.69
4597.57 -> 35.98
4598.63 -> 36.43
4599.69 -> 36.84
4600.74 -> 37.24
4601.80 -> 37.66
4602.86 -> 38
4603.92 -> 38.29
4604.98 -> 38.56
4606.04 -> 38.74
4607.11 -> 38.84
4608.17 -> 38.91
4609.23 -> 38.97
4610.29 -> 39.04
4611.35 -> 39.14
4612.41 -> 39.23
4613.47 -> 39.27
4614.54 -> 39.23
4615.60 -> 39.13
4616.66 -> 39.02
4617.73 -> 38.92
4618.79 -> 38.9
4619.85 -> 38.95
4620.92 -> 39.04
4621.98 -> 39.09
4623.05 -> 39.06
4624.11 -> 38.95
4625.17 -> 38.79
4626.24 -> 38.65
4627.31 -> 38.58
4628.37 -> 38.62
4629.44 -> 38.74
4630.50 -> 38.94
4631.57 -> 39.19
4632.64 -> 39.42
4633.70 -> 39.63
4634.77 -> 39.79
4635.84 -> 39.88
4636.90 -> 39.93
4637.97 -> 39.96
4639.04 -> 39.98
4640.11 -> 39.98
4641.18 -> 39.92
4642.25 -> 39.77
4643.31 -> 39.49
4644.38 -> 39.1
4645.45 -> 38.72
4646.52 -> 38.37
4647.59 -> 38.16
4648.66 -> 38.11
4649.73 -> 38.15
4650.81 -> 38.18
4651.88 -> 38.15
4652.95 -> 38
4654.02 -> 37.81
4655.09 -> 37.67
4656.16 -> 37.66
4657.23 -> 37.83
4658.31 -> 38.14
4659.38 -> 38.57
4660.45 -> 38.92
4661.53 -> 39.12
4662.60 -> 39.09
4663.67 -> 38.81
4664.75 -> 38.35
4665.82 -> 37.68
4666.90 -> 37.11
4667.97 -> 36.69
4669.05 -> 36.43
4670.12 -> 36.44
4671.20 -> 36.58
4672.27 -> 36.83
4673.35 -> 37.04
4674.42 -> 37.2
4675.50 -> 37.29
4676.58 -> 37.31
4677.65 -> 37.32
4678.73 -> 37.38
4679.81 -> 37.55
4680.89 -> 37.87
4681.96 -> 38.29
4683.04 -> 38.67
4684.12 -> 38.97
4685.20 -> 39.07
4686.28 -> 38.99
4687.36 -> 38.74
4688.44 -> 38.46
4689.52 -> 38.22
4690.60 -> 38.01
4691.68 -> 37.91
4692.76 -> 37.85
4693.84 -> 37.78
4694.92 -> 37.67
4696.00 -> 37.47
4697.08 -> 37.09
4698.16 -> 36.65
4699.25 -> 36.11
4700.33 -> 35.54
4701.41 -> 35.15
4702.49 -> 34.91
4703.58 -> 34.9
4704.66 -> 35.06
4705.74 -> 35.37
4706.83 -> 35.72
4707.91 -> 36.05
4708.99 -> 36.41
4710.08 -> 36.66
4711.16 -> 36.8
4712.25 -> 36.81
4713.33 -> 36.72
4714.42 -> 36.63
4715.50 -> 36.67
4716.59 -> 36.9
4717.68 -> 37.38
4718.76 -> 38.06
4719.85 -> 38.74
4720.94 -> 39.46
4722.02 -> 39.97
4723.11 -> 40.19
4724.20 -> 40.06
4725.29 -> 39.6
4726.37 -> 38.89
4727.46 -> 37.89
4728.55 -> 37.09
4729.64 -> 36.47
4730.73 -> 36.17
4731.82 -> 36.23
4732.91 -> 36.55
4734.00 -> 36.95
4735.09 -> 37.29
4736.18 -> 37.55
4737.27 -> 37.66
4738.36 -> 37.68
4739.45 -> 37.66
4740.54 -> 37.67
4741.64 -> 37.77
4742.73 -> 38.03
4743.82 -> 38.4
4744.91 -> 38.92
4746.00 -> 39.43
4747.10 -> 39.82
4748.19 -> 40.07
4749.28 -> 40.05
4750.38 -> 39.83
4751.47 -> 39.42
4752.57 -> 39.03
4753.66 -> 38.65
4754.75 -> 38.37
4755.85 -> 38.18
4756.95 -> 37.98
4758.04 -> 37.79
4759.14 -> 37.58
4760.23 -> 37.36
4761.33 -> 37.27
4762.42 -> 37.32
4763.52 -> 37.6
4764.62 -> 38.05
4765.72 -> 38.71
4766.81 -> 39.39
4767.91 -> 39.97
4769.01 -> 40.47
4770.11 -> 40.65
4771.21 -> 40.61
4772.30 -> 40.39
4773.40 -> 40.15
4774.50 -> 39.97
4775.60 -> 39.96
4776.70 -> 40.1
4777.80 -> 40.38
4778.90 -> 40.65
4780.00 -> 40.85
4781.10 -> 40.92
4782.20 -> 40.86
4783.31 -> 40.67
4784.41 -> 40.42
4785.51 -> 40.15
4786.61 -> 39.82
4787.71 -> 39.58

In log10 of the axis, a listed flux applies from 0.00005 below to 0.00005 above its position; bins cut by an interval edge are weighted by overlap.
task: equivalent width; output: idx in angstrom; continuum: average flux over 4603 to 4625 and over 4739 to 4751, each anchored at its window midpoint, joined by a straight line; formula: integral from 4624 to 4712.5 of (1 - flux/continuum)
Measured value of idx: 2.3 angstrom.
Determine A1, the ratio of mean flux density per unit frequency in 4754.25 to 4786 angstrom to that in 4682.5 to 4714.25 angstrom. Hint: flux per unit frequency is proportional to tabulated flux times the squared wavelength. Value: 1.1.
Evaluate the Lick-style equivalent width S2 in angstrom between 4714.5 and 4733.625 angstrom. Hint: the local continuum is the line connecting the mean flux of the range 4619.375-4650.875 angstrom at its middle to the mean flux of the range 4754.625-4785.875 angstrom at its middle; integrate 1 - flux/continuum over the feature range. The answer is 0.65 angstrom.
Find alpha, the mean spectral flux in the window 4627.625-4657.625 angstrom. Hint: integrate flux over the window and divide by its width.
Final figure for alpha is 38.9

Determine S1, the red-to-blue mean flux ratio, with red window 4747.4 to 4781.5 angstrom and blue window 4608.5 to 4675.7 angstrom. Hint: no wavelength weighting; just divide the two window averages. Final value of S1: 1.02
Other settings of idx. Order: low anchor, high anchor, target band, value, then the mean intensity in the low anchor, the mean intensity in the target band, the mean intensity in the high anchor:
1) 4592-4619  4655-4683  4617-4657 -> -1.2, 37.9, 38.9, 37.7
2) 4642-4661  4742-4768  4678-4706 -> 0.8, 38.4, 37.3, 38.6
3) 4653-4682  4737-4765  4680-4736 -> 0.9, 37.7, 37.4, 38.4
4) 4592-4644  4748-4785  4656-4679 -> 0.7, 38.6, 37.6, 39.4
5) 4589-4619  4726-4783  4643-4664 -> -0.2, 37.8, 38.4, 38.7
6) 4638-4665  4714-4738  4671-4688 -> 0.2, 38.7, 37.9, 37.8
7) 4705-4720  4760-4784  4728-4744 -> 0.3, 36.7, 37.2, 39.7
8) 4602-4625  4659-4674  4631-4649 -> -0.5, 38.9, 39.4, 37.7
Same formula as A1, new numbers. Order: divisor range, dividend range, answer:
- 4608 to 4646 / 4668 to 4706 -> 0.97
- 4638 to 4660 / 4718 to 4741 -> 1.02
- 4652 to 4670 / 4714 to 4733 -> 1.03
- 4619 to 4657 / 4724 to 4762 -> 1.02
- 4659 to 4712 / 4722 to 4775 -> 1.06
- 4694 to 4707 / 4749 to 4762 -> 1.09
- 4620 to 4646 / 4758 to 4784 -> 1.07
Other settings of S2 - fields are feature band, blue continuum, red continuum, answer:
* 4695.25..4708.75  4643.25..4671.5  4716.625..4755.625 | 0.8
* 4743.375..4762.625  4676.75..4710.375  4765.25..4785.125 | 0.4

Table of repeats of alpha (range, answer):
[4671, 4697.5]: 37.8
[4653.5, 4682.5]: 37.7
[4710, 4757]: 38.1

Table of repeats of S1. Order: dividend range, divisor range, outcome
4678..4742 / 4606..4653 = 0.96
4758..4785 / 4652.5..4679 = 1.05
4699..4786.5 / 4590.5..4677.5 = 1.00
